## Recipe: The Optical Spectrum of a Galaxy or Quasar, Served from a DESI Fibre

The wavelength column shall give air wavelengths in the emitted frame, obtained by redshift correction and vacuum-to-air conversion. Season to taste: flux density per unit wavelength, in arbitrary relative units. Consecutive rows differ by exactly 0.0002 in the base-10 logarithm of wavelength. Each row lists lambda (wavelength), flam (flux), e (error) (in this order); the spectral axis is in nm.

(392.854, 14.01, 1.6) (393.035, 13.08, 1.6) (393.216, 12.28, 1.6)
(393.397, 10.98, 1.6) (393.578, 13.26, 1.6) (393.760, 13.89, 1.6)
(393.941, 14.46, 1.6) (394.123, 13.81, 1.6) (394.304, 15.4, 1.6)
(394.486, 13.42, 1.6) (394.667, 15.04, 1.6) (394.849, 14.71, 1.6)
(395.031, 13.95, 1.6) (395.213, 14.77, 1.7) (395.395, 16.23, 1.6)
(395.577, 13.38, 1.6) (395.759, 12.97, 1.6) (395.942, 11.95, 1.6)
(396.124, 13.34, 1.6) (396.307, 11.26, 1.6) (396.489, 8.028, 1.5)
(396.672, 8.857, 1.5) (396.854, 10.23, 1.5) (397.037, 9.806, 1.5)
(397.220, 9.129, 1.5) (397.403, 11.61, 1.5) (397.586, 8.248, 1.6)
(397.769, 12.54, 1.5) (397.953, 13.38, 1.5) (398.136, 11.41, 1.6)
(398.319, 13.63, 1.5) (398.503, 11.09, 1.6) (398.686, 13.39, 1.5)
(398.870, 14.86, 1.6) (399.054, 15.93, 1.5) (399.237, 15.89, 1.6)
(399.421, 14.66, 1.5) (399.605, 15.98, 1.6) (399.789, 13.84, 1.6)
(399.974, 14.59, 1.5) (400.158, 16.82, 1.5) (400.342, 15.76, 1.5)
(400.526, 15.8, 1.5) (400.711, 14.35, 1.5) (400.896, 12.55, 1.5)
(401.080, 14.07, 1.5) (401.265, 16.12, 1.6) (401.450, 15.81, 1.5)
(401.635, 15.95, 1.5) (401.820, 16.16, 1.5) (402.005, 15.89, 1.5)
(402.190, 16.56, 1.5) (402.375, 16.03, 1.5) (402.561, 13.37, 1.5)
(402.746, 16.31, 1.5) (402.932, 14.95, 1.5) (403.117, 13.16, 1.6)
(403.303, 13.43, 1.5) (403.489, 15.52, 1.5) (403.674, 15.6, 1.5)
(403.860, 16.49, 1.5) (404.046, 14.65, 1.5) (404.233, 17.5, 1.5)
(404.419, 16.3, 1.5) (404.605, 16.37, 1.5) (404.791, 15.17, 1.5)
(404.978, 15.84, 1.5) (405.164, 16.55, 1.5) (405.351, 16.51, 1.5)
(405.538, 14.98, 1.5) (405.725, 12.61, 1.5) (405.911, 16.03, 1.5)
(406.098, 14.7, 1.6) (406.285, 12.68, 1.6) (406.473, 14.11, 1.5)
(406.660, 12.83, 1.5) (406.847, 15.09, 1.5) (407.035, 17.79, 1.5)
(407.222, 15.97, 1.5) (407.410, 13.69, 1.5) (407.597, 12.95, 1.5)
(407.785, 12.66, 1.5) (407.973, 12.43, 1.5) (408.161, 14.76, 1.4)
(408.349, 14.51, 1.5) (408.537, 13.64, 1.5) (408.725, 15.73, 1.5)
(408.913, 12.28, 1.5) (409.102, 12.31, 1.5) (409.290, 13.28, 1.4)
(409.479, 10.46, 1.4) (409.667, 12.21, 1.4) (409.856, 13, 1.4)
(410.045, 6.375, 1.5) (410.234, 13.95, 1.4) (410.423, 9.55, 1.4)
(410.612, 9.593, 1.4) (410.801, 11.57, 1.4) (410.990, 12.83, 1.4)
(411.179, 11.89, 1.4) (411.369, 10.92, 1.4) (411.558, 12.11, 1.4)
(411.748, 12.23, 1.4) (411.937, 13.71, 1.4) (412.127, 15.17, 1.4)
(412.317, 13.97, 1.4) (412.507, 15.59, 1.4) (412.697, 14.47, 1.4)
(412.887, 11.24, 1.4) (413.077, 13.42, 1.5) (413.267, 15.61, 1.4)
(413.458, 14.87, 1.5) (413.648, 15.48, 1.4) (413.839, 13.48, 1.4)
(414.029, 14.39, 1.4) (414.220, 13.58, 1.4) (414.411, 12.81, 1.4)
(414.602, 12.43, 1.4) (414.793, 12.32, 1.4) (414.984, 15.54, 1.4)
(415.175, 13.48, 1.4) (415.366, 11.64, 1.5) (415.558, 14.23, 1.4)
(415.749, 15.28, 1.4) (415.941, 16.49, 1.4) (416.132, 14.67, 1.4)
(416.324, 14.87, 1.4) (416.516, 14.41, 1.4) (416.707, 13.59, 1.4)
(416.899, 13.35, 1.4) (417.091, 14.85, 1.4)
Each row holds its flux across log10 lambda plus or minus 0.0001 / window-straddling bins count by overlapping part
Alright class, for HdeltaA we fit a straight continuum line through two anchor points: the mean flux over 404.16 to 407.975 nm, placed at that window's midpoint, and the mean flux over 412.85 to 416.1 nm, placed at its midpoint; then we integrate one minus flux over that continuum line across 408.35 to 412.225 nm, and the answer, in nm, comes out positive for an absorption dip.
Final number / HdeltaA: 0.60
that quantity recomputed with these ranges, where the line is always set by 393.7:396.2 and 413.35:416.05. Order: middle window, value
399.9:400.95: -0.07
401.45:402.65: -0.14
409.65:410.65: 0.23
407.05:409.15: 0.02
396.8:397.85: 0.29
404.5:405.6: -0.15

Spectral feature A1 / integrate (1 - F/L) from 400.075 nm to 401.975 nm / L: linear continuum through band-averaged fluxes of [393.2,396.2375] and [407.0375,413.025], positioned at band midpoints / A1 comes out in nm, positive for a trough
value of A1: -0.28 nm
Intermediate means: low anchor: 13.8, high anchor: 12.8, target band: 15.4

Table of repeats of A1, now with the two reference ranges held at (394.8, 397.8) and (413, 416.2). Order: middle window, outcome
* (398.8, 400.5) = -0.45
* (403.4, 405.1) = -0.42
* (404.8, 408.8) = -0.45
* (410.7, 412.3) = 0.13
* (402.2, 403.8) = -0.29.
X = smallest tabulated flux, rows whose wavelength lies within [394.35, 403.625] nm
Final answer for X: 8.028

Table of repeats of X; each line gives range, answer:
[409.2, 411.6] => 6.375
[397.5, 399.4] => 8.248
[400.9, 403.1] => 13.37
